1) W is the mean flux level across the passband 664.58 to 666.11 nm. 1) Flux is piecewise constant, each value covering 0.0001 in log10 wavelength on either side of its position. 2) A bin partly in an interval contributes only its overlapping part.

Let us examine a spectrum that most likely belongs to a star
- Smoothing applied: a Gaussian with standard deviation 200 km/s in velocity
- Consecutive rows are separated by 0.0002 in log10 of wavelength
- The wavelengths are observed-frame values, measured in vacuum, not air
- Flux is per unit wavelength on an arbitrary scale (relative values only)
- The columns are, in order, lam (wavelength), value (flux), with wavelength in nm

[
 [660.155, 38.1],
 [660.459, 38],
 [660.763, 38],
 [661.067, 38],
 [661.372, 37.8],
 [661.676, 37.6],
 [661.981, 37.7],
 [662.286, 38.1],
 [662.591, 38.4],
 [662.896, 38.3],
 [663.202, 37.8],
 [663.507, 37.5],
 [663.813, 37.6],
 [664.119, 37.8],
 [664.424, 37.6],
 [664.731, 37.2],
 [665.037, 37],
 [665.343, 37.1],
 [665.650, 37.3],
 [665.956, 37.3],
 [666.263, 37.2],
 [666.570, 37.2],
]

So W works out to 37.2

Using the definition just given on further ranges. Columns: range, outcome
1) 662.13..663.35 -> 38.1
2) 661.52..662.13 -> 37.7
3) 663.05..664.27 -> 37.7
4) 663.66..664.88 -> 37.5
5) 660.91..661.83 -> 37.8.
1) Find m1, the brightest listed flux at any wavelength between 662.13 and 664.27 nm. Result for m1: 38.4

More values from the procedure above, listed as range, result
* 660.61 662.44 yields 38.1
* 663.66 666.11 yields 37.8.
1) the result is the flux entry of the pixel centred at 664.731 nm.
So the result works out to 37.2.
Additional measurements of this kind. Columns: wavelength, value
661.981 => 37.7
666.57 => 37.2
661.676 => 37.6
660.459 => 38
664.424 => 37.6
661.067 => 38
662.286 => 38.1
